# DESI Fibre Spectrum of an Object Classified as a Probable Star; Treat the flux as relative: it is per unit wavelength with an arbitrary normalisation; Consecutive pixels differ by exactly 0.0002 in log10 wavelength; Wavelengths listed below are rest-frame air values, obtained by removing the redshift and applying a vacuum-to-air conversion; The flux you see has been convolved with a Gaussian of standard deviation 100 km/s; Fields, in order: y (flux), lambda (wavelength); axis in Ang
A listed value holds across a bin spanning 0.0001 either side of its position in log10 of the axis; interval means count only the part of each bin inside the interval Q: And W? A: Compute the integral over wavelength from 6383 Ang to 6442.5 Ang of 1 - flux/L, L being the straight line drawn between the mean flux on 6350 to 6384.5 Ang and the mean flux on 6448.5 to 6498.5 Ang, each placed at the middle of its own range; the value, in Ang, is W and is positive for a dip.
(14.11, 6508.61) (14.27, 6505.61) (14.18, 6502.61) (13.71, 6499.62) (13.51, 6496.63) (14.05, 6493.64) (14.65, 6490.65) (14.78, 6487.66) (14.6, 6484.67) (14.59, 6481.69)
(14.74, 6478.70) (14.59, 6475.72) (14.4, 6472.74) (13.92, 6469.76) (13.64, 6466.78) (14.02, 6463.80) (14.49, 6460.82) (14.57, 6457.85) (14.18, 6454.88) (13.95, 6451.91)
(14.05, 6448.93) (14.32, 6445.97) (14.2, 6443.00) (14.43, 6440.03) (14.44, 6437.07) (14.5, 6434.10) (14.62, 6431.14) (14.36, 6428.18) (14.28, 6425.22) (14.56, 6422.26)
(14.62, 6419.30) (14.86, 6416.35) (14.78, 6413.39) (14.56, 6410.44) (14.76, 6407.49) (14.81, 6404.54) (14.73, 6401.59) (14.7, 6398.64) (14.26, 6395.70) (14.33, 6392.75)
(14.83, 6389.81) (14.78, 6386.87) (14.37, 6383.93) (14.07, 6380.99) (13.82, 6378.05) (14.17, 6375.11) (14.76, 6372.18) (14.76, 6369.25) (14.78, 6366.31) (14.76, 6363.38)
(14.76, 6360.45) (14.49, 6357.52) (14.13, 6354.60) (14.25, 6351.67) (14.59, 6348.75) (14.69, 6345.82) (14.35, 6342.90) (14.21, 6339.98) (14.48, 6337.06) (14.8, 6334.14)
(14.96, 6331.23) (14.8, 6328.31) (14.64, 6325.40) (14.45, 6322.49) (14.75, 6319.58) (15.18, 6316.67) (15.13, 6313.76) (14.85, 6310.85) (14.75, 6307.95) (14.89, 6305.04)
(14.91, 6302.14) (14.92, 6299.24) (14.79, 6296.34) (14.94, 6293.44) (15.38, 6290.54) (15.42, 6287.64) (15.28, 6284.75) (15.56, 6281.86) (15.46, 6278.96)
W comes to -0.9 Ang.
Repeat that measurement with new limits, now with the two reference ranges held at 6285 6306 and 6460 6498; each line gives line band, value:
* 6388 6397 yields 0.10 Ang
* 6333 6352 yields 0.48 Ang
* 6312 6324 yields 0.07 Ang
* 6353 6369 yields 0.21 Ang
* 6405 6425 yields -0.14 Ang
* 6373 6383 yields 0.43 Ang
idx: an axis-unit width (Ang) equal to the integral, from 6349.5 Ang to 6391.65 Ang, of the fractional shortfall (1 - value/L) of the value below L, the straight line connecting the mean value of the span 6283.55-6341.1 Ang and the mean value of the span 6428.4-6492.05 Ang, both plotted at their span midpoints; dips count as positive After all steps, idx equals 0.56 Ang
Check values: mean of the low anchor 14.9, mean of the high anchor 14.4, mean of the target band 14.5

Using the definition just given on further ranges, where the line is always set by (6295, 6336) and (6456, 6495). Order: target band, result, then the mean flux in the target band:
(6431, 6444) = 0.1 Ang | 14.4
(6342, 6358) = 0.4 Ang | 14.4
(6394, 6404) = 0.0 Ang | 14.6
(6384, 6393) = 0.0 Ang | 14.7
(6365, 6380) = 0.2 Ang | 14.4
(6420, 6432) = 0.1 Ang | 14.5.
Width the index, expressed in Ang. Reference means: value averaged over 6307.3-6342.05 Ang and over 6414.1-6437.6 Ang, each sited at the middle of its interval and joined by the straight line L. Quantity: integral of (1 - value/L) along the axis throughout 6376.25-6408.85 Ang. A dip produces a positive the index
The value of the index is 0.3 Ang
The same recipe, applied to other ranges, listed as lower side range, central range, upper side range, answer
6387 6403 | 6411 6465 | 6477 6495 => 0.65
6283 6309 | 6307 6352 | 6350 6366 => 0.19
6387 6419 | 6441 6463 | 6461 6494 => 0.34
